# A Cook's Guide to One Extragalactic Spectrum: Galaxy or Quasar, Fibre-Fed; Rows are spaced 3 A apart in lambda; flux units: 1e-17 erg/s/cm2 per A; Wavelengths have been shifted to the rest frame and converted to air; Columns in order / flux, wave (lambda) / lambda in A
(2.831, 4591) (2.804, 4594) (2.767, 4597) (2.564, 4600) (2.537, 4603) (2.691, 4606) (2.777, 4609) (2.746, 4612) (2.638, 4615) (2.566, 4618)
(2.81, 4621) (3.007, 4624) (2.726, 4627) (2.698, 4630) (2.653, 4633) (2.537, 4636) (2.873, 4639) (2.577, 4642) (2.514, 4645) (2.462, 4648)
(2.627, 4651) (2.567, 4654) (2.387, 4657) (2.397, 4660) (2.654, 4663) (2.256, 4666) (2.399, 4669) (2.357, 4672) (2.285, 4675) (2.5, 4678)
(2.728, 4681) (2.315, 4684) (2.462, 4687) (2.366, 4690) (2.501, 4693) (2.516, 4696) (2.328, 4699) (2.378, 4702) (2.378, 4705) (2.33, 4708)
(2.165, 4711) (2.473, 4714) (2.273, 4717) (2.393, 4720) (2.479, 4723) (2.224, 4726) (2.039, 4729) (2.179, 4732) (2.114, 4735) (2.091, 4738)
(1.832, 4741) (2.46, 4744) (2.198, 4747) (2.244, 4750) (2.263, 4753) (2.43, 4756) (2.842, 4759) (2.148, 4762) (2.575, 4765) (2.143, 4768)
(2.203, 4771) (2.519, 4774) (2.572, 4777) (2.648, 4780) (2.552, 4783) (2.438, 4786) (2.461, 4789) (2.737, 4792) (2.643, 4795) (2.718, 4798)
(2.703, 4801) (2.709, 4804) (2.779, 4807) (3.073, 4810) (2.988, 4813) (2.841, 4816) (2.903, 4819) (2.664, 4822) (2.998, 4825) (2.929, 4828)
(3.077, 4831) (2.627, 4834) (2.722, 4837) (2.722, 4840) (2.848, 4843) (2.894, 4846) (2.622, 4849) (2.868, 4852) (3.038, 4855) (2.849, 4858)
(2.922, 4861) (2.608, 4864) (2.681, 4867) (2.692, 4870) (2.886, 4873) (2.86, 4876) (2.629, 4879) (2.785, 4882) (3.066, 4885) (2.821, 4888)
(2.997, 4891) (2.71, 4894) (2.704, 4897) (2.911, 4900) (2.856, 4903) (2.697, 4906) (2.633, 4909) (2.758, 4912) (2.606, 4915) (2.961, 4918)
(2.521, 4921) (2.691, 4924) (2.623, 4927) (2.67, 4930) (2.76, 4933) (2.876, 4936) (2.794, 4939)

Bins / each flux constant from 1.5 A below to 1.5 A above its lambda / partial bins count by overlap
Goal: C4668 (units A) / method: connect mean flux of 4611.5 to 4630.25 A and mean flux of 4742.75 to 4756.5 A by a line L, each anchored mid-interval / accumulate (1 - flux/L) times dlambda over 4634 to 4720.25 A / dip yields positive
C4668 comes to 3.50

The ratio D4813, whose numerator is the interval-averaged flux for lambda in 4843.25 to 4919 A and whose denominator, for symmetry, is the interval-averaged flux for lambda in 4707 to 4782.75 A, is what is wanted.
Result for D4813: 1.21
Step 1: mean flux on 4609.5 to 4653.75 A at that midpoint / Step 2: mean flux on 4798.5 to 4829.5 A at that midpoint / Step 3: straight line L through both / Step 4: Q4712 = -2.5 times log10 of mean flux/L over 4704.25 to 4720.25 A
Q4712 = 0.18 mag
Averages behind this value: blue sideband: 2.67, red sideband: 2.85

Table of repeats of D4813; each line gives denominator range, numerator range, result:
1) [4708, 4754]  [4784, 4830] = 1.24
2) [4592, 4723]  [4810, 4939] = 1.10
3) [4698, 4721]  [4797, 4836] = 1.22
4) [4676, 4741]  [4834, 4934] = 1.19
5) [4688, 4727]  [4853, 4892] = 1.19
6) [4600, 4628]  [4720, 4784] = 0.86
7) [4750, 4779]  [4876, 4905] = 1.18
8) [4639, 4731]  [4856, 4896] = 1.16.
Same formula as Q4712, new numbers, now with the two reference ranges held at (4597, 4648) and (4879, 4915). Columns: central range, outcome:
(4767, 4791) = 0.12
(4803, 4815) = -0.05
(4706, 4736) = 0.20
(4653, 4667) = 0.10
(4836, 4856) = -0.02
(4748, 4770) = 0.16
